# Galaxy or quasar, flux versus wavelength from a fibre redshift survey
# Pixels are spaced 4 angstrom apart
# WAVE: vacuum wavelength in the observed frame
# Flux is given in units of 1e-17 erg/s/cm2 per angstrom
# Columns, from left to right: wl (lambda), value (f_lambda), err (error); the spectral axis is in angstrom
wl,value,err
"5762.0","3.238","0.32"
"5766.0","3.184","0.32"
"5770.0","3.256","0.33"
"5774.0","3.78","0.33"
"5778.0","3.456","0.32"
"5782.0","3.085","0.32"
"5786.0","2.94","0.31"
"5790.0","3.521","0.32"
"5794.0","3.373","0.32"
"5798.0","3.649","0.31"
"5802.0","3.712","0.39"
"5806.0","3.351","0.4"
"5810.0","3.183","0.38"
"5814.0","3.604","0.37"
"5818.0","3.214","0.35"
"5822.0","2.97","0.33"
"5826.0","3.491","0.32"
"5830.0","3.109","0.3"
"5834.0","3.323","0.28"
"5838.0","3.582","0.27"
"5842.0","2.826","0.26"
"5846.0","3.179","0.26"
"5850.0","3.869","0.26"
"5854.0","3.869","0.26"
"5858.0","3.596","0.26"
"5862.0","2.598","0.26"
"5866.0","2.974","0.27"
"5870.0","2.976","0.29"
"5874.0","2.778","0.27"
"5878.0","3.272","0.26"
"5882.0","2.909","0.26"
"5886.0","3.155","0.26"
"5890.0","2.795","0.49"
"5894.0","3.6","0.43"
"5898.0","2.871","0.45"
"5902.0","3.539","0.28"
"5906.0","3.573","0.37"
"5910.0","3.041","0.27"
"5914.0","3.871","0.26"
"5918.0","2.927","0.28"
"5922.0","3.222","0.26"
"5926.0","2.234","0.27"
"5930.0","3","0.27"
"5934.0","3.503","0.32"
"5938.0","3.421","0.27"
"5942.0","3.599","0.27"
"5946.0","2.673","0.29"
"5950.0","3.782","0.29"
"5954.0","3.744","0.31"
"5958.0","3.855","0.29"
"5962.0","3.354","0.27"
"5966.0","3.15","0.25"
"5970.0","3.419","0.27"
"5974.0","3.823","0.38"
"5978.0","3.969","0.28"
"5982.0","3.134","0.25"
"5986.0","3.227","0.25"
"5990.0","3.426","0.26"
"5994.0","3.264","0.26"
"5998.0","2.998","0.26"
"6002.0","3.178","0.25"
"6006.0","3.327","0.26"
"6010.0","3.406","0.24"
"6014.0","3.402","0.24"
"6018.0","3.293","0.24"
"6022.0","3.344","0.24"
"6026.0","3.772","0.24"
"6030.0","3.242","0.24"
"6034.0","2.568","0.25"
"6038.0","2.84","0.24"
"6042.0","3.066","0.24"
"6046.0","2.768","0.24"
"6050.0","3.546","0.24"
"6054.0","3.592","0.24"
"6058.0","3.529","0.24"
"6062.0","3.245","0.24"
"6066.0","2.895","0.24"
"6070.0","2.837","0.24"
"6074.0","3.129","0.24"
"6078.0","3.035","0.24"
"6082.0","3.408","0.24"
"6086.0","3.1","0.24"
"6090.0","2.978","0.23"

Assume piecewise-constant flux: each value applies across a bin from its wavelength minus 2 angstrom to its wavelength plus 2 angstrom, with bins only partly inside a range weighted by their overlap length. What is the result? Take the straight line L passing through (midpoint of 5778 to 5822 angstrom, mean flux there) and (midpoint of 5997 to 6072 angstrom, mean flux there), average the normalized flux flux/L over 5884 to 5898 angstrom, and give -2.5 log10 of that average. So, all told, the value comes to 0.05 mag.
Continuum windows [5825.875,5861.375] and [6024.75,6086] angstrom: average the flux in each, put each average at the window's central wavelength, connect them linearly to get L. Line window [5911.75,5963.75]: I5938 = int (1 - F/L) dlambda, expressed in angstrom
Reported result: -0.55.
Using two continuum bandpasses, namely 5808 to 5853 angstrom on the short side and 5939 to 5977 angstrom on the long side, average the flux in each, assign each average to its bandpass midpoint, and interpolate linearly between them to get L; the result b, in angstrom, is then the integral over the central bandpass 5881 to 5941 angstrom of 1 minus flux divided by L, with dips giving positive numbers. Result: 4.3 angstrom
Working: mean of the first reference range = 3.32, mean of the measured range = 3.19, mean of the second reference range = 3.5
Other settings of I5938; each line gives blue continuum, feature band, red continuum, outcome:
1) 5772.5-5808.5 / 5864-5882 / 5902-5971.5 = 2.01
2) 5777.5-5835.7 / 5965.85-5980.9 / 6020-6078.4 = -1.88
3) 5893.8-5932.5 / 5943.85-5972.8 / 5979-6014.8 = -1.86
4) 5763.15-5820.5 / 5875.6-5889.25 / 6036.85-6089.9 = 0.94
